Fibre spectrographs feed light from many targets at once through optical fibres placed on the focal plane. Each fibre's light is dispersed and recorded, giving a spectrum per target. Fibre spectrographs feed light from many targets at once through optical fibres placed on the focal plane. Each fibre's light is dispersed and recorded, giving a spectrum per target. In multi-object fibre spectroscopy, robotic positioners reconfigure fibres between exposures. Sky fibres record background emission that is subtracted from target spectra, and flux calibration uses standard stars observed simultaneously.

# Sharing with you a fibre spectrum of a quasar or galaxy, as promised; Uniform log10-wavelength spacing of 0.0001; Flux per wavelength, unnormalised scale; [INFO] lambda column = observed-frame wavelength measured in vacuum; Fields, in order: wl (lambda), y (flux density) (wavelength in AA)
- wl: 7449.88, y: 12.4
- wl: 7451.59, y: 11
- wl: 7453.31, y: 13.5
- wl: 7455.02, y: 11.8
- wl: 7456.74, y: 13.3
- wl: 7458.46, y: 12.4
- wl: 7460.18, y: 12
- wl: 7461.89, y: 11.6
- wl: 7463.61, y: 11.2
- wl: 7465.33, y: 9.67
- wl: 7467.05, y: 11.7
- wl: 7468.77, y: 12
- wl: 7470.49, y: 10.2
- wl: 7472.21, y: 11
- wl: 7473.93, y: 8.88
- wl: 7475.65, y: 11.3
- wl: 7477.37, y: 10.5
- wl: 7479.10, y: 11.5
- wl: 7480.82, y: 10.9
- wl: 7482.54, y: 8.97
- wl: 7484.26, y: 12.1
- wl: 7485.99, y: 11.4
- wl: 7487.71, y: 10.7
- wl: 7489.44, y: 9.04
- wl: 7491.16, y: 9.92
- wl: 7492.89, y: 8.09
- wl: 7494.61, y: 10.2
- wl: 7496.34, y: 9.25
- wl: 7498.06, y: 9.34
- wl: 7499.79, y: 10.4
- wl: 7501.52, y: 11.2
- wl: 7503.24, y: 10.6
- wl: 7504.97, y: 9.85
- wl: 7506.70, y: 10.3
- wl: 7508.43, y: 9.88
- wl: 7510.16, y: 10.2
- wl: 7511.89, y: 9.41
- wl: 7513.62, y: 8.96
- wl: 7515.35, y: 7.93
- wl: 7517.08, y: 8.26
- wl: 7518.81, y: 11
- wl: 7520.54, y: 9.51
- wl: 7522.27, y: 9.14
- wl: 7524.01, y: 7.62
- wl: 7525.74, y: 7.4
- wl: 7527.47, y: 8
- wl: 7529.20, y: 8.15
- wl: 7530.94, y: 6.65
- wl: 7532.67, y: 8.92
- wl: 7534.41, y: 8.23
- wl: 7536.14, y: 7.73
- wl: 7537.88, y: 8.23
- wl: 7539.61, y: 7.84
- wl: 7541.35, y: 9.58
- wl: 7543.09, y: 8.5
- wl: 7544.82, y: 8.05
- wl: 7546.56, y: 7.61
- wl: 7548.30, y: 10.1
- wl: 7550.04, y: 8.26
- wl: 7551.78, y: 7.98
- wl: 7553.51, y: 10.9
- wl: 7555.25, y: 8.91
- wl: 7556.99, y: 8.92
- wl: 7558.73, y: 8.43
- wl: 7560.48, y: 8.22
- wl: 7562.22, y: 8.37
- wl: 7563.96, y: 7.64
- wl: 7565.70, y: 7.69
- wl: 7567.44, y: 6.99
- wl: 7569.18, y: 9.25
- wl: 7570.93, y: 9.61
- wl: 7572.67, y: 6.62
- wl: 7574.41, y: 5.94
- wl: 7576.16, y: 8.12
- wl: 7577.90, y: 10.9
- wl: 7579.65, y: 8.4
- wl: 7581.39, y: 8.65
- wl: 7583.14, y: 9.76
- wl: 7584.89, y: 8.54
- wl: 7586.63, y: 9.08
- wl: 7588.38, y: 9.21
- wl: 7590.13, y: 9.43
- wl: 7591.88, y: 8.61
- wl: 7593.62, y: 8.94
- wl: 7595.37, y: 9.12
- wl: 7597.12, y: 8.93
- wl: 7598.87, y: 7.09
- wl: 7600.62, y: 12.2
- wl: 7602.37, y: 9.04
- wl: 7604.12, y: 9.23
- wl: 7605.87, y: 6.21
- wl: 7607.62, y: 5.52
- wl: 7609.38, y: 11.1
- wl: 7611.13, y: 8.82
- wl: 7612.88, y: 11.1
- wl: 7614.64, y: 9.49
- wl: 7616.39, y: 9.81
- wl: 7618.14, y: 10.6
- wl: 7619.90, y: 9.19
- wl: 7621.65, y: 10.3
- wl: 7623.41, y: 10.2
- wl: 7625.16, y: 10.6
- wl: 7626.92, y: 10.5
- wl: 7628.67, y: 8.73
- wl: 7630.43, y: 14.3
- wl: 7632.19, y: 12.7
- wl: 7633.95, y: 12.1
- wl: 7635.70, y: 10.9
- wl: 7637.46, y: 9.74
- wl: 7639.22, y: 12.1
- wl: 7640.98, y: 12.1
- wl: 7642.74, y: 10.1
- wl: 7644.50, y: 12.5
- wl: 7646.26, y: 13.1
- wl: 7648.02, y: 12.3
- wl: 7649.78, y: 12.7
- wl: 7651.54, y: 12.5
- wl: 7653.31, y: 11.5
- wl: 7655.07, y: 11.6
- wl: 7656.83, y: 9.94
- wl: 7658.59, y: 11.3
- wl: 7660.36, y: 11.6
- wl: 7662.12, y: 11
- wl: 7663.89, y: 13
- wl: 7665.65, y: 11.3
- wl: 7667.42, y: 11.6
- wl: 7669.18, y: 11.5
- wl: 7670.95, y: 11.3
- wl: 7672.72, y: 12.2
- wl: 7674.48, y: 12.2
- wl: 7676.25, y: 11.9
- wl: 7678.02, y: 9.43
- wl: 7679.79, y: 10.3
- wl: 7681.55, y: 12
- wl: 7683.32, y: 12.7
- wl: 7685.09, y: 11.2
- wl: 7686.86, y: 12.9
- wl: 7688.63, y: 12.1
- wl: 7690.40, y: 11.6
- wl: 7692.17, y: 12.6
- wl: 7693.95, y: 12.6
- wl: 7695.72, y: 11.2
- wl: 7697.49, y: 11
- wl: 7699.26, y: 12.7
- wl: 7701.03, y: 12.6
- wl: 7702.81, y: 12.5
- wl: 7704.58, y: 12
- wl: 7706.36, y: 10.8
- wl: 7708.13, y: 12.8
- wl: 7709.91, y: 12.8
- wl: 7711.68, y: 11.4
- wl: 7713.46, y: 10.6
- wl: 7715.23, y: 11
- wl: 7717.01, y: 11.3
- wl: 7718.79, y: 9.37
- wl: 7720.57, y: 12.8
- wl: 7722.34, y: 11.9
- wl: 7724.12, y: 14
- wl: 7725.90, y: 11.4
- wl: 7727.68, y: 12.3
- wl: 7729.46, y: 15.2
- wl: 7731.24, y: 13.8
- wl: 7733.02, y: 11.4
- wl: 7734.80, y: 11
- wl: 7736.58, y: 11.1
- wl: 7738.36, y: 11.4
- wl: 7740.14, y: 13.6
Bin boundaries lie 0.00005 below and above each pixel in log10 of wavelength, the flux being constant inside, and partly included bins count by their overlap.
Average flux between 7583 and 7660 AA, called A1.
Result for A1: 10.3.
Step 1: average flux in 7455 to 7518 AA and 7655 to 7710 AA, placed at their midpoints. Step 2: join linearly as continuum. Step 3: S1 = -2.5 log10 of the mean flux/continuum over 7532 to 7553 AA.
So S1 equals 0.26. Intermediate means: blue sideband 10.4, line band 8.46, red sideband 11.7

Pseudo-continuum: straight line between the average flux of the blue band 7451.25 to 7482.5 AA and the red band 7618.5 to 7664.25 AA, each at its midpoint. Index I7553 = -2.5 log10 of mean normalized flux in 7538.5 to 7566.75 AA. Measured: 0.31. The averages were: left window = 11.3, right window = 11.4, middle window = 8.55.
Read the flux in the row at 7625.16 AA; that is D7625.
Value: 10.6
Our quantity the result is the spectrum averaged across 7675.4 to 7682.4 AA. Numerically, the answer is 10.9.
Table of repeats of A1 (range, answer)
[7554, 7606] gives 8.65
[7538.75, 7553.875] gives 8.69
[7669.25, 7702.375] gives 11.8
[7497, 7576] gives 8.71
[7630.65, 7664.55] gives 11.8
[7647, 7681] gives 11.5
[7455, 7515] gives 10.5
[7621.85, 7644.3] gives 11.2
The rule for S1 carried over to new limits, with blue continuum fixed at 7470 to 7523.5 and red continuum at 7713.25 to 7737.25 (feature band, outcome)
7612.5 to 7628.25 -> 0.10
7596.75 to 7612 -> 0.25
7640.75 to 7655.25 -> -0.07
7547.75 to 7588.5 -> 0.23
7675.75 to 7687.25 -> 0.02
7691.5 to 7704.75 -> -0.04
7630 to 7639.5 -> -0.06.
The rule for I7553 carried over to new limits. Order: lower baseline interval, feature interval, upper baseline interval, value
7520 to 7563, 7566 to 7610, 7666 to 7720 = 0.10 mag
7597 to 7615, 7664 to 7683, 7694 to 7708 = -0.04 mag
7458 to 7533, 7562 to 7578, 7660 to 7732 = 0.32 mag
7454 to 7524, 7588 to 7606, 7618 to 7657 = 0.22 mag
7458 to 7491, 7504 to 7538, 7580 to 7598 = 0.15 mag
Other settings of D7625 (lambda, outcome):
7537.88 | 8.23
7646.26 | 13.1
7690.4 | 11.6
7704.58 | 12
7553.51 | 10.9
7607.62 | 5.52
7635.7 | 10.9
